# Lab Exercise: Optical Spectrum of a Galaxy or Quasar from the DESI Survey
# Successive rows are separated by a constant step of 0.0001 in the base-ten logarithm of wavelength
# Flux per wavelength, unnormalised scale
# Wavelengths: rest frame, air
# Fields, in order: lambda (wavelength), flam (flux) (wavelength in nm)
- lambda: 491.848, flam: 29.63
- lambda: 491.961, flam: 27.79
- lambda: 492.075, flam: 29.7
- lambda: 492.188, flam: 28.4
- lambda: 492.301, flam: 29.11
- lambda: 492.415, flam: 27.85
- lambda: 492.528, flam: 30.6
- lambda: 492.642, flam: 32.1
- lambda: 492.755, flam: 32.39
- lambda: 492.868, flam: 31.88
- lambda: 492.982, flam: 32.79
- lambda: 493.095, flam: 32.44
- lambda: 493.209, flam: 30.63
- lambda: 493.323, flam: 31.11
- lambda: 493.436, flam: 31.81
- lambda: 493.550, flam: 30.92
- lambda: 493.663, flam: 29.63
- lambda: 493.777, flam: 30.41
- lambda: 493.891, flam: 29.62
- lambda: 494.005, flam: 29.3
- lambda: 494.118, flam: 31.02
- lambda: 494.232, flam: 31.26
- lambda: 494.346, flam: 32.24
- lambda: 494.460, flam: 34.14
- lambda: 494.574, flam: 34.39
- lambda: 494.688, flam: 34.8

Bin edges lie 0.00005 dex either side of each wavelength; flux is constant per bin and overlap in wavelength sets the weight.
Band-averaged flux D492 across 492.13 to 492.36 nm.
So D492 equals 28.8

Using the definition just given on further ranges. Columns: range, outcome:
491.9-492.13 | 28.7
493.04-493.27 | 31.4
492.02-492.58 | 29.1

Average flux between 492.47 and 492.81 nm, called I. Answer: 31.7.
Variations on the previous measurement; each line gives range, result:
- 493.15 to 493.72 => 30.8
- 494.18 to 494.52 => 32.5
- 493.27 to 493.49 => 31.5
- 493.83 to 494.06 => 29.4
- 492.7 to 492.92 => 32.2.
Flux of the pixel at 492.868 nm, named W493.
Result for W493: 31.88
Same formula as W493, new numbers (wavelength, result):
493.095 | 32.44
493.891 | 29.62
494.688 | 34.8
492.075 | 29.7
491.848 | 29.63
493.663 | 29.63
